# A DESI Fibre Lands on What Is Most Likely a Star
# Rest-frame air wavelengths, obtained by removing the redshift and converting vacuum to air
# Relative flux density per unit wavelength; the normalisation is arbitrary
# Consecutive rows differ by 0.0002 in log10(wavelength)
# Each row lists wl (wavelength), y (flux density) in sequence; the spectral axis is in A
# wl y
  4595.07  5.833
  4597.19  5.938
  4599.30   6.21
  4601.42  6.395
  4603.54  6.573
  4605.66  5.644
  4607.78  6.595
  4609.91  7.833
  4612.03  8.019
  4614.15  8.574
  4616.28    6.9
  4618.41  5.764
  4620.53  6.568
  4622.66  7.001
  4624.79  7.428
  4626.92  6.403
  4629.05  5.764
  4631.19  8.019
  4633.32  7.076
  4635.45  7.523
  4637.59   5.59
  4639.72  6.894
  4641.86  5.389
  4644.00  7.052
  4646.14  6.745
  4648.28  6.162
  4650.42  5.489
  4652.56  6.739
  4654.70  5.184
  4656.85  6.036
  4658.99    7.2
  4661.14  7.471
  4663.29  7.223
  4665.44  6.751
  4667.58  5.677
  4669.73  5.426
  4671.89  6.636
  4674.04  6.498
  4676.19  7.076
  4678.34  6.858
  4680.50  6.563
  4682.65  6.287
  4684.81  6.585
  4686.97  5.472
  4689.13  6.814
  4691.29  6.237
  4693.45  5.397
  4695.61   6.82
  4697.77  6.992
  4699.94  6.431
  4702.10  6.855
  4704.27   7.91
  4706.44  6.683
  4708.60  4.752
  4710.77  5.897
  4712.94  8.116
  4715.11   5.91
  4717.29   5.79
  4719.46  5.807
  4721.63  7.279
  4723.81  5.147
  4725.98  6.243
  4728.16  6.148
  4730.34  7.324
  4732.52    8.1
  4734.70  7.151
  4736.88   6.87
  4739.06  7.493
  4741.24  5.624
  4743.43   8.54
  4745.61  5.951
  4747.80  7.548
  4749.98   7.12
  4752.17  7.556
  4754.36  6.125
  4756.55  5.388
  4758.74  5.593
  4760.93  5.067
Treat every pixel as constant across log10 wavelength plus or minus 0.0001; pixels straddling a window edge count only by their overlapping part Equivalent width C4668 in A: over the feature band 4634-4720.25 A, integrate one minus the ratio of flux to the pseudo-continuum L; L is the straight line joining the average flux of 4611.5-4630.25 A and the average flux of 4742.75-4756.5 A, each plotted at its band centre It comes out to 6.30 A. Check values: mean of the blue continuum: 6.91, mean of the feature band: 6.43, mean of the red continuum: 6.97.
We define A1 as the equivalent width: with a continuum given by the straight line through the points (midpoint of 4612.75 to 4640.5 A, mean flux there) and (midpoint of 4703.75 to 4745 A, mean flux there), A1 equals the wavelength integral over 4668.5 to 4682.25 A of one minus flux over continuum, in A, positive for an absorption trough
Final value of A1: 0.58 A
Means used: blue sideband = 6.9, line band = 6.49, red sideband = 6.65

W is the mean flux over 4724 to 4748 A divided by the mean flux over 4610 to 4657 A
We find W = 1.03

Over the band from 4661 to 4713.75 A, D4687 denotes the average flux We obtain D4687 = 6.51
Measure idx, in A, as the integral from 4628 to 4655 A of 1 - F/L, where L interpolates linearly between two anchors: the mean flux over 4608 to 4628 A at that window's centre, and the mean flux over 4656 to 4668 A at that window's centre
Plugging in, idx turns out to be 1.9 A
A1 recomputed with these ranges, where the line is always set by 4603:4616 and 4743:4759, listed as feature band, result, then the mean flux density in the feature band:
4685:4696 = 1.25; 6.14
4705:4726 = 2.00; 6.19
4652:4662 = 0.78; 6.49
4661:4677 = 1.07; 6.54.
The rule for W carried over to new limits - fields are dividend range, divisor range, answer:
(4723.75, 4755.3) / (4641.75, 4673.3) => 1.09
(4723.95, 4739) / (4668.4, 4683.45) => 1.07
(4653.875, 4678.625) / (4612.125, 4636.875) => 0.93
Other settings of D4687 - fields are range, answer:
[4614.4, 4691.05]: 6.54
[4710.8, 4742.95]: 6.65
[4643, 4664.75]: 6.53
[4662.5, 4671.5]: 6.27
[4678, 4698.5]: 6.38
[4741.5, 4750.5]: 7.15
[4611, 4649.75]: 6.81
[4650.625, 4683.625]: 6.48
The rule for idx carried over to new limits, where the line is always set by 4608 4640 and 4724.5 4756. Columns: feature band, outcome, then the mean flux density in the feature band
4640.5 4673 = 3.0 A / 6.35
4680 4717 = 2.8 A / 6.44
